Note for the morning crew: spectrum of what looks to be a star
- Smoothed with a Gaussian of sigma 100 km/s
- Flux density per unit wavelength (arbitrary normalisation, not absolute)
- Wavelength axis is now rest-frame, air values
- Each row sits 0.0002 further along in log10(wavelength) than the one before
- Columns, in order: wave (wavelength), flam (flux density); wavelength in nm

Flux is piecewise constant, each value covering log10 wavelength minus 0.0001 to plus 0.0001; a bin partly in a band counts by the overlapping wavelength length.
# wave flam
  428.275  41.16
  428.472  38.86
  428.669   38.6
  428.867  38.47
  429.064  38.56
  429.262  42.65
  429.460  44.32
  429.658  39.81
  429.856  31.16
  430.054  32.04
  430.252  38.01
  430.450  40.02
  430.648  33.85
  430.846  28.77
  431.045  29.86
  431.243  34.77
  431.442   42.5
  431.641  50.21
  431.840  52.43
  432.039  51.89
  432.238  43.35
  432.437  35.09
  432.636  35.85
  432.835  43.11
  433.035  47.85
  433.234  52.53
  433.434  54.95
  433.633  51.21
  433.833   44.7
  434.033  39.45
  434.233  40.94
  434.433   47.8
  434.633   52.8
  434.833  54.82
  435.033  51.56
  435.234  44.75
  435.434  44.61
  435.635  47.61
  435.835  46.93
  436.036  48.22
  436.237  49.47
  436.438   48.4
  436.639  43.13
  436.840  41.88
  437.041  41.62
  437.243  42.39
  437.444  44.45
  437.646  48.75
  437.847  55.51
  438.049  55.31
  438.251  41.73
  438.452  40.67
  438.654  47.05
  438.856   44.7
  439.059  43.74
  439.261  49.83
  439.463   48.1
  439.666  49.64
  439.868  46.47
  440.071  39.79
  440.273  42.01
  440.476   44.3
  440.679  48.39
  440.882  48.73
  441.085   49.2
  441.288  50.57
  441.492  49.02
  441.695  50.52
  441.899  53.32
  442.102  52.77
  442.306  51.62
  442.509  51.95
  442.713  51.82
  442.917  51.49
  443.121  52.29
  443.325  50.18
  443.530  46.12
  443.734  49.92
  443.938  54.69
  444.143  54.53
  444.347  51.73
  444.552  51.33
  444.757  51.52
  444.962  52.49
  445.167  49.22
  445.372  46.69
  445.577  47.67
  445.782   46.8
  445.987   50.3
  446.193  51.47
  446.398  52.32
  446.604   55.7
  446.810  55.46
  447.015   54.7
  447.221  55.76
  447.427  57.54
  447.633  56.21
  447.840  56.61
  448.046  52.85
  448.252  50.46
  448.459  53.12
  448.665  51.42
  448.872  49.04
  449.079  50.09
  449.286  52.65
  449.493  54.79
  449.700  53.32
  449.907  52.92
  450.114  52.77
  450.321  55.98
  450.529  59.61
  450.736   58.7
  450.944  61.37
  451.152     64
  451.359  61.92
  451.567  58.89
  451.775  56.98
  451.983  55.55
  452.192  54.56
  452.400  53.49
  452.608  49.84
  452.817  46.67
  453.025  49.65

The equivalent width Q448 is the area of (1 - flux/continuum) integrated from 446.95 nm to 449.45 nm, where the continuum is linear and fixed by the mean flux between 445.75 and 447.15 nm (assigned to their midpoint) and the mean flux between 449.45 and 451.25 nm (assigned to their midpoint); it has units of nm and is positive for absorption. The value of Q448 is 0.06 nm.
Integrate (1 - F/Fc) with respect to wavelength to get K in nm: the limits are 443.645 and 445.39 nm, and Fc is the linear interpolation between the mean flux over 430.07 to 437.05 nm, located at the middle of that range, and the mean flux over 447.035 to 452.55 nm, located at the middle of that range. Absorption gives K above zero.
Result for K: 0.01 nm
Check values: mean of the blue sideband 44.3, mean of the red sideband 55.4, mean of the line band 51.6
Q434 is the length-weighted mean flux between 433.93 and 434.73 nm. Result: 45.2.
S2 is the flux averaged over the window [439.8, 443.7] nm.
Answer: 49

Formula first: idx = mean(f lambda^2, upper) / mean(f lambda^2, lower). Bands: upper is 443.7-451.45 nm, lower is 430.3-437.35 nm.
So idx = 1.3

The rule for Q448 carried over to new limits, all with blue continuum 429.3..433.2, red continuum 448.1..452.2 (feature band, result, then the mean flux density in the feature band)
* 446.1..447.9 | -0.08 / 55.1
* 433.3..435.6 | -0.29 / 48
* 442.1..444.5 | -0.08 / 51.5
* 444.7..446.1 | 0.06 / 49.2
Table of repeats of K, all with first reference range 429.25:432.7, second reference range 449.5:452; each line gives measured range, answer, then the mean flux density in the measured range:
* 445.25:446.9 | 0.08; 50.8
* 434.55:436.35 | -0.23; 48.9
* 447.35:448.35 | 0.00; 54.7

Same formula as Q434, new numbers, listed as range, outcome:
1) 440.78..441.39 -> 49.5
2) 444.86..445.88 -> 48.6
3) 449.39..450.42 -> 54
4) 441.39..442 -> 50.9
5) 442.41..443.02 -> 51.7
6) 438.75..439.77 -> 47.2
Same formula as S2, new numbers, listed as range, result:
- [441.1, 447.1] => 51.3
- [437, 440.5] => 46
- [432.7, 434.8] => 47.6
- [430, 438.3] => 44.8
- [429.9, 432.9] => 39.3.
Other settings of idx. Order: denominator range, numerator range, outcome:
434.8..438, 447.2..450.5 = 1.20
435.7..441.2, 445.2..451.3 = 1.21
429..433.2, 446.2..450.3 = 1.45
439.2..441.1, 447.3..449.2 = 1.18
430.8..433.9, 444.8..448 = 1.28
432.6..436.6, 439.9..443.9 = 1.07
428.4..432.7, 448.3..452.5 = 1.55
